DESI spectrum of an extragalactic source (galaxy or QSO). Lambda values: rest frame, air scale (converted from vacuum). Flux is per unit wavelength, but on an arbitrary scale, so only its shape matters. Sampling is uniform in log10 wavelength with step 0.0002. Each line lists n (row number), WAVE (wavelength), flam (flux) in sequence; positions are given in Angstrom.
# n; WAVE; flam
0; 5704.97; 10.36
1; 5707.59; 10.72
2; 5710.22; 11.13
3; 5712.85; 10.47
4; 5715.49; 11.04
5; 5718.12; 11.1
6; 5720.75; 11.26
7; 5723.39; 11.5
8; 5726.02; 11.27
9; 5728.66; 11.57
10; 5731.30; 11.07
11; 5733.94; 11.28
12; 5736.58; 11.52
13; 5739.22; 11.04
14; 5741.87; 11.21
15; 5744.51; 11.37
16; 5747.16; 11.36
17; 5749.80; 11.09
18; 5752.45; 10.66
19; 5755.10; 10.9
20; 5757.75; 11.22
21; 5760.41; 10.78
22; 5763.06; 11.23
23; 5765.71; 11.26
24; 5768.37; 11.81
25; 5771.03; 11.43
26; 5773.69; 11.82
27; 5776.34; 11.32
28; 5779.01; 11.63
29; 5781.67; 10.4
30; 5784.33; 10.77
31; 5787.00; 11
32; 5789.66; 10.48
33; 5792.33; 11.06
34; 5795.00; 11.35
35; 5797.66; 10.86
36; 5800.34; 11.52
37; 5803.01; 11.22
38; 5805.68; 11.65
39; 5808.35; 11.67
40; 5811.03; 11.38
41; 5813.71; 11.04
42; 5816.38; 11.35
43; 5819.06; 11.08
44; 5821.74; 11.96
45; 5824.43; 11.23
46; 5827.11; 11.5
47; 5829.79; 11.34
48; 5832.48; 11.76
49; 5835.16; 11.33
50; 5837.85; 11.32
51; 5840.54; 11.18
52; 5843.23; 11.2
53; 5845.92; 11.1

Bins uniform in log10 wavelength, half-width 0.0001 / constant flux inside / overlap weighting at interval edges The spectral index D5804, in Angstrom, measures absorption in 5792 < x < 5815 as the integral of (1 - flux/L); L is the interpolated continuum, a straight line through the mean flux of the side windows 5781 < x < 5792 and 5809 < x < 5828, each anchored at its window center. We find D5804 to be -0.5 Angstrom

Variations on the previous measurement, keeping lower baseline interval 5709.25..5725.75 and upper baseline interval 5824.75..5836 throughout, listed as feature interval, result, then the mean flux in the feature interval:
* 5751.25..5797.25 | 0.67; 11.1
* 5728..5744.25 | -0.17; 11.3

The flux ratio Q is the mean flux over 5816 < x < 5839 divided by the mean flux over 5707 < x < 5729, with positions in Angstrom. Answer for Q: 1.0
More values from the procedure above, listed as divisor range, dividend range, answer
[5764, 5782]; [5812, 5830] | 0.99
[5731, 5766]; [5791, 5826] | 1.02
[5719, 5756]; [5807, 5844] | 1.01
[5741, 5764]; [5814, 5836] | 1.03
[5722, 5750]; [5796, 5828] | 1.01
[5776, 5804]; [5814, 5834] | 1.04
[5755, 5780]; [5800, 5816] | 1.00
